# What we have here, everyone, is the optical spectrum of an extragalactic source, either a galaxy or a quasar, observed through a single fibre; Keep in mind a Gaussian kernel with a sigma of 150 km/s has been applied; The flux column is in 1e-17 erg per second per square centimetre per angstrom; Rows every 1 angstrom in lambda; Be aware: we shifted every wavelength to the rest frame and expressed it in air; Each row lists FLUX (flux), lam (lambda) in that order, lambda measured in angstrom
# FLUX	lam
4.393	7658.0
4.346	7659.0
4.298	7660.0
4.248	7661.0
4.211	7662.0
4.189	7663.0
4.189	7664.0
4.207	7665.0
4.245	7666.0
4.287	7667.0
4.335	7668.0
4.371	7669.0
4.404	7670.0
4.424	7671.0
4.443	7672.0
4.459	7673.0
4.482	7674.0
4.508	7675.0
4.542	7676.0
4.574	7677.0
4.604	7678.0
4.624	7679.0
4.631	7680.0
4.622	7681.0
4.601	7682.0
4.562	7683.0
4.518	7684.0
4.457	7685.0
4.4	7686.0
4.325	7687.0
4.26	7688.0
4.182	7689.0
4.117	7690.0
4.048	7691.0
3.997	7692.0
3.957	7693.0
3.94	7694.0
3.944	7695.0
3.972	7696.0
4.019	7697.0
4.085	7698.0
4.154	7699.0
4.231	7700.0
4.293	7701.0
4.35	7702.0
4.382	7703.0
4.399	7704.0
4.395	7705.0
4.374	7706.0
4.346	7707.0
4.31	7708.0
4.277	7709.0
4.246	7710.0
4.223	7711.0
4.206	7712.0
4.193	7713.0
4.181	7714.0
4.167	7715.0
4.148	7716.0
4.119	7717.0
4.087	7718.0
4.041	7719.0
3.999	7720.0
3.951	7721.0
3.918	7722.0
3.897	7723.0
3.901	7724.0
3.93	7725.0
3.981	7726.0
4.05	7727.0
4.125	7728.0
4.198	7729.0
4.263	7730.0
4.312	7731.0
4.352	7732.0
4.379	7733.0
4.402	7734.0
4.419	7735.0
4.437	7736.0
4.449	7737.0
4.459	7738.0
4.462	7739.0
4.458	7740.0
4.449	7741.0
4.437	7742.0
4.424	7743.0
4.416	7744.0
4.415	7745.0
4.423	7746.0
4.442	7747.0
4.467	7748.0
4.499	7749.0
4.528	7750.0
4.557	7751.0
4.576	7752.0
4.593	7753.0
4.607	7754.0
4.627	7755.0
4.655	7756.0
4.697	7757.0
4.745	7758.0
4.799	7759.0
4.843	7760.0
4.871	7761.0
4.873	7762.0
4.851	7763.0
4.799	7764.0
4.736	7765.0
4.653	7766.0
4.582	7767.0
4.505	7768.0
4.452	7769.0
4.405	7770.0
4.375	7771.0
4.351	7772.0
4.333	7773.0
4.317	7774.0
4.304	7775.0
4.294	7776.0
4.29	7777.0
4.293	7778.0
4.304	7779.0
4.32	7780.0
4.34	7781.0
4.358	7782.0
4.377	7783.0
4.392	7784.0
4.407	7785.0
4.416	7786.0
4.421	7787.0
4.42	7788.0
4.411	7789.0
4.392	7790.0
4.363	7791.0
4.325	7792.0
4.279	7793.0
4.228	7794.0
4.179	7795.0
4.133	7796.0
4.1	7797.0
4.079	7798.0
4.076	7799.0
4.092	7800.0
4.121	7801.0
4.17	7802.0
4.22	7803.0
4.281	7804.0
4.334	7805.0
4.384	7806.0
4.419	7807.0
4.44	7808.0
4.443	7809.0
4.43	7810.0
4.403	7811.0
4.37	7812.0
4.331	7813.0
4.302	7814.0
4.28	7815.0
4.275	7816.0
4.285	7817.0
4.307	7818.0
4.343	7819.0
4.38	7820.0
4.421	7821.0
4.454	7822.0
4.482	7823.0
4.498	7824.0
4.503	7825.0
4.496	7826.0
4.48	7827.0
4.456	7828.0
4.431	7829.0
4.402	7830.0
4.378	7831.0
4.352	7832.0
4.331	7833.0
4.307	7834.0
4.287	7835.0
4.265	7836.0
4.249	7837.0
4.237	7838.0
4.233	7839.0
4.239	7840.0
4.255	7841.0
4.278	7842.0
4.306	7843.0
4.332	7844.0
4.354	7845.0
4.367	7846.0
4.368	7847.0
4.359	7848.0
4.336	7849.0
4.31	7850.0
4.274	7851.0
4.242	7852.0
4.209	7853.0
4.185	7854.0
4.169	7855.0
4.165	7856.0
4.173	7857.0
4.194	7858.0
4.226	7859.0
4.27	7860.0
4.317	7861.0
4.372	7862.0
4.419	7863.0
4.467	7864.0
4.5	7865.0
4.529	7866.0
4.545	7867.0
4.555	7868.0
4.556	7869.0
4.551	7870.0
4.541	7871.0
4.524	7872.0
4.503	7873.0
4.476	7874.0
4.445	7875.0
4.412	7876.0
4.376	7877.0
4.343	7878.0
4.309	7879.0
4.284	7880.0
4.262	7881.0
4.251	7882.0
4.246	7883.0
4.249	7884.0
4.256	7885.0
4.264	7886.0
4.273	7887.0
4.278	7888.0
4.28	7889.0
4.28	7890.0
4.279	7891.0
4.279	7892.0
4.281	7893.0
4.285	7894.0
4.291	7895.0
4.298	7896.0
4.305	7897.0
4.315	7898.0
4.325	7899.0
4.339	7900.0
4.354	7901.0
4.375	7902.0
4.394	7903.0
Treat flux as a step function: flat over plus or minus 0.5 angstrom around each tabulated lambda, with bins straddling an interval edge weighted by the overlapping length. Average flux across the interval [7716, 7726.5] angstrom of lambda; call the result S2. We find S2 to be 3.99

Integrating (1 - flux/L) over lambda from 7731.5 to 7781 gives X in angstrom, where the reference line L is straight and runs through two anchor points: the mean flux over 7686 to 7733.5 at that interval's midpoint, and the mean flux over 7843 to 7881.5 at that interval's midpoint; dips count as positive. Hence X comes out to -3.4 angstrom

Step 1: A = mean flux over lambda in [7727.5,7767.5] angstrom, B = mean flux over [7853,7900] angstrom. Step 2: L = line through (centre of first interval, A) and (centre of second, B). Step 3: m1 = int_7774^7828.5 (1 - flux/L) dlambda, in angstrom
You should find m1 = 1.5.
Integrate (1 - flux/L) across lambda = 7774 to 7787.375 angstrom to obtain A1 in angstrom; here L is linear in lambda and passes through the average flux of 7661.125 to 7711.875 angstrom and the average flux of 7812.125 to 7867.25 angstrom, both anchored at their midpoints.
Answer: -0.1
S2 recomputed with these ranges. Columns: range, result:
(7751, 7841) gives 4.4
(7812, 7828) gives 4.39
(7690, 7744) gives 4.2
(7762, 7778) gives 4.49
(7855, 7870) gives 4.38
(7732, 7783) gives 4.5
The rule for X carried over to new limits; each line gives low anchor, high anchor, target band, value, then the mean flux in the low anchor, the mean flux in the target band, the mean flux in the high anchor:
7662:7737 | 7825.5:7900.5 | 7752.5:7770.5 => -1.7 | 4.26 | 4.68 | 4.34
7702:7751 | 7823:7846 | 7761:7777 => -0.8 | 4.27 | 4.53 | 4.35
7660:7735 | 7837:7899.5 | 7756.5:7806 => -1.3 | 4.25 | 4.41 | 4.33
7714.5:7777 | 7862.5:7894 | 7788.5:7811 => 0.6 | 4.4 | 4.27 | 4.38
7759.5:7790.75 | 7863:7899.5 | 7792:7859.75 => 1.8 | 4.47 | 4.3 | 4.37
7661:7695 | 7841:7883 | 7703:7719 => 0.4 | 4.35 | 4.24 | 4.35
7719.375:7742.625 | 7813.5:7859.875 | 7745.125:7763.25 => -1.7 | 4.23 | 4.64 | 4.32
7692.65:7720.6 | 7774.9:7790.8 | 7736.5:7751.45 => -0.7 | 4.18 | 4.46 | 4.36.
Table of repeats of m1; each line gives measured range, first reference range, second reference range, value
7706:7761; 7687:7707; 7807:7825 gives -1.3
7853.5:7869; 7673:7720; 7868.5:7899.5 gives 0.0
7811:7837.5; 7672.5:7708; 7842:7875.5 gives -0.1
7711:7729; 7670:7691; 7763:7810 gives 1.4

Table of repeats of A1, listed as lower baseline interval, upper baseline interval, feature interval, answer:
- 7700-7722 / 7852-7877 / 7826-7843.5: 0.1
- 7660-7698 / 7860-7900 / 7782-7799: 0.2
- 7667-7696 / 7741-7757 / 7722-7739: 1.0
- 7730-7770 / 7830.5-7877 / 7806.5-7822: 0.2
